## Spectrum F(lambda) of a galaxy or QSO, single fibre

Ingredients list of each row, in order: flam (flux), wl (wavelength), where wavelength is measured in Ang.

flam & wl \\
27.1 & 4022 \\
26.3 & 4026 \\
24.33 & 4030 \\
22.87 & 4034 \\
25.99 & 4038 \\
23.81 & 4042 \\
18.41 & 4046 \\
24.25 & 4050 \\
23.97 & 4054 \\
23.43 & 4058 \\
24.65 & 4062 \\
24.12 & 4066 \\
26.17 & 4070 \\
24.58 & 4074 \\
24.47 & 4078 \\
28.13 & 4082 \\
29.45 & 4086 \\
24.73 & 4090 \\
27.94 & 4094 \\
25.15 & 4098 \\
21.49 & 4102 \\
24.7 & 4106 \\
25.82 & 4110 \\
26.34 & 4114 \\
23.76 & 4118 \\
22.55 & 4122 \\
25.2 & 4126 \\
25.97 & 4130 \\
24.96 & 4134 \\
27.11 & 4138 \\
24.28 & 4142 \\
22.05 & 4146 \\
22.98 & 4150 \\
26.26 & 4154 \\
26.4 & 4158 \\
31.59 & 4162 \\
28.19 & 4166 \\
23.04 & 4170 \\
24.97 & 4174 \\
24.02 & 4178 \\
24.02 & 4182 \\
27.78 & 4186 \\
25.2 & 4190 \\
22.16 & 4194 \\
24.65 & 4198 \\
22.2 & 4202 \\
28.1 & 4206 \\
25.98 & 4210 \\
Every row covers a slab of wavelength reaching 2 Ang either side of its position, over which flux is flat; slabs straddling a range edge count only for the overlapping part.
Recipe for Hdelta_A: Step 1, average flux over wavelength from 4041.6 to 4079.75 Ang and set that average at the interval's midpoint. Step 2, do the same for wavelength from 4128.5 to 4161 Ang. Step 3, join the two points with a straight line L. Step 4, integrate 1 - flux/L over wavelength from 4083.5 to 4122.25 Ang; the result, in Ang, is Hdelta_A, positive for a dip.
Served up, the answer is -1.38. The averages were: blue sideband 23.8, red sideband 25.2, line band 25.4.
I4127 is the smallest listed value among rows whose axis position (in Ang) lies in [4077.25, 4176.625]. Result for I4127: 21.49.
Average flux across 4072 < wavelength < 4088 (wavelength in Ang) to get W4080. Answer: 26.7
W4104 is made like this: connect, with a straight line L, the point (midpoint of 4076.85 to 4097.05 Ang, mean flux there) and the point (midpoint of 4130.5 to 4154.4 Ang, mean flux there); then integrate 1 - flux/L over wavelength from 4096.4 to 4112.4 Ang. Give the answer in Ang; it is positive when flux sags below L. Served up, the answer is 1.1 Ang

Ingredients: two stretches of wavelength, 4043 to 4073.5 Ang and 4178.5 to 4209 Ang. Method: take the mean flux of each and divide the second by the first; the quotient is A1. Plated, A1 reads 1.1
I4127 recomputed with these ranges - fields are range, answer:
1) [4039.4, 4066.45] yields 18.41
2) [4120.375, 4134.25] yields 22.55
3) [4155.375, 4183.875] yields 23.04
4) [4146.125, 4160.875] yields 22.98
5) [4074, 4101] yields 24.47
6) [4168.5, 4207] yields 22.16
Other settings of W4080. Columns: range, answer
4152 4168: 28.1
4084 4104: 25.8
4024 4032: 25.3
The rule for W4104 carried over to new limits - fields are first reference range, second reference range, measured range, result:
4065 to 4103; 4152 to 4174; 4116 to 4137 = 1.4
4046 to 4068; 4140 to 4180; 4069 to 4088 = -2.1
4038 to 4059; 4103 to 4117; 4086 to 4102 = -0.8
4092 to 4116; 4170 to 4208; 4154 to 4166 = -1.7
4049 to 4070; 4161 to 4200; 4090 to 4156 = 0.2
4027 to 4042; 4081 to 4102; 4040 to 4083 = 2.3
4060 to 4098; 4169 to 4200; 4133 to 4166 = -1.2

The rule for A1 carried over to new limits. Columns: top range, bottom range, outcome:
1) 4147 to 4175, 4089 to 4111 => 1.05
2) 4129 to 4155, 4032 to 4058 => 1.06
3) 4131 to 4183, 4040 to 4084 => 1.05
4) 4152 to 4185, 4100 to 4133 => 1.07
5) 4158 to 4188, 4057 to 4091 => 1.02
